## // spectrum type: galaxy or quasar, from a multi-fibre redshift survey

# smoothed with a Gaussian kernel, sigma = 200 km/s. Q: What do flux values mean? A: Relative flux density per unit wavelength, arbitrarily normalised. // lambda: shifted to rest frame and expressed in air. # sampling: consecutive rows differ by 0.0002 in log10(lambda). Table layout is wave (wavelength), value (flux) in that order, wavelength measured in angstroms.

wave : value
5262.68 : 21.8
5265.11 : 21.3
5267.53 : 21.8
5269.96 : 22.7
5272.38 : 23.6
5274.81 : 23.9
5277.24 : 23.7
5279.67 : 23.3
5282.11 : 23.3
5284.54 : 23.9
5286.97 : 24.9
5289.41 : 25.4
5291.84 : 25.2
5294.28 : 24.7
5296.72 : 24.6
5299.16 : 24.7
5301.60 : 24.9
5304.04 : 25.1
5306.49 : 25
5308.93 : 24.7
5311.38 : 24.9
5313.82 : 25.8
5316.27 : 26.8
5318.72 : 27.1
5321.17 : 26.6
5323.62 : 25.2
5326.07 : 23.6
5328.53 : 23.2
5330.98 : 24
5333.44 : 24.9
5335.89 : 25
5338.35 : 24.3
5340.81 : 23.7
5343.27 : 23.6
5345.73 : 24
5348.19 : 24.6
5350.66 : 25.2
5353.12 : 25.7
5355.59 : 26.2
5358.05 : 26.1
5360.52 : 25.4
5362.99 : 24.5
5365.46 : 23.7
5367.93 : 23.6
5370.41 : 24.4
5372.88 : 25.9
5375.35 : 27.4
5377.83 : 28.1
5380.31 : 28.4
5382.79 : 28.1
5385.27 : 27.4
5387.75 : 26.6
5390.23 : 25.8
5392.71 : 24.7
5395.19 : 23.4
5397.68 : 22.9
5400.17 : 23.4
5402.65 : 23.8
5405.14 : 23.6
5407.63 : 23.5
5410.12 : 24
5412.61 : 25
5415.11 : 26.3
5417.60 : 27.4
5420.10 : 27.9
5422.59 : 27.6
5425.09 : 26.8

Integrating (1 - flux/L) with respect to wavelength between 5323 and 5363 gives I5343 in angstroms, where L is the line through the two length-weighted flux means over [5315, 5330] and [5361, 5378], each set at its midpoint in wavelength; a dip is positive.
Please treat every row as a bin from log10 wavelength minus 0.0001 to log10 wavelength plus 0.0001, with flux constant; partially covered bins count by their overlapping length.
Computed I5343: 1.0 angstroms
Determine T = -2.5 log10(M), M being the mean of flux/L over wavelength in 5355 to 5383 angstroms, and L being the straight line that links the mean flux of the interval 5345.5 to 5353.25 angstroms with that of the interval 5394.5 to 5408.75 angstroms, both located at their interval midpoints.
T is -0.07 mag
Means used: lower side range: 24.9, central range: 25.9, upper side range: 23.4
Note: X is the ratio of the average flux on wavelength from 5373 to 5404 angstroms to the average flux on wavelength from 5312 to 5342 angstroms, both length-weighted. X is 1.0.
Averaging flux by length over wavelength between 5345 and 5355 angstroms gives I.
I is 25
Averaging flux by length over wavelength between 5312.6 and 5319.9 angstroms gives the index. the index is 26.6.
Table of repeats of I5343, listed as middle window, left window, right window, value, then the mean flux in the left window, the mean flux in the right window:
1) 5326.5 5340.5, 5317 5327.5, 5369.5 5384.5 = 0.93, 25.6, 27.1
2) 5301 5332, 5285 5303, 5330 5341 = -0.64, 24.9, 24.5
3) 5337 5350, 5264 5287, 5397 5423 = 0.00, 23.2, 25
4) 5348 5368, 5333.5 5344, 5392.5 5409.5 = -0.87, 24.3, 23.6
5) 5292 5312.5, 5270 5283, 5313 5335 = -0.35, 23.5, 25.2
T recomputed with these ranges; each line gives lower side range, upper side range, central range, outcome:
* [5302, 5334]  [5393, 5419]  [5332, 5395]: -0.03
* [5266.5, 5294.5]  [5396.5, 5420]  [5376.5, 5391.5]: -0.12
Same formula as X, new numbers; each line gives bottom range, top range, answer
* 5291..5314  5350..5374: 1.01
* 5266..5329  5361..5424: 1.04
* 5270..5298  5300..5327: 1.05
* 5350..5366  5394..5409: 0.93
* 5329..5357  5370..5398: 1.07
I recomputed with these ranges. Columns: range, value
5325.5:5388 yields 25.3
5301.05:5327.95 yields 25.4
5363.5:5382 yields 25.9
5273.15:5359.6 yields 24.8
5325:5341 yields 24.1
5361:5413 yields 25.2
